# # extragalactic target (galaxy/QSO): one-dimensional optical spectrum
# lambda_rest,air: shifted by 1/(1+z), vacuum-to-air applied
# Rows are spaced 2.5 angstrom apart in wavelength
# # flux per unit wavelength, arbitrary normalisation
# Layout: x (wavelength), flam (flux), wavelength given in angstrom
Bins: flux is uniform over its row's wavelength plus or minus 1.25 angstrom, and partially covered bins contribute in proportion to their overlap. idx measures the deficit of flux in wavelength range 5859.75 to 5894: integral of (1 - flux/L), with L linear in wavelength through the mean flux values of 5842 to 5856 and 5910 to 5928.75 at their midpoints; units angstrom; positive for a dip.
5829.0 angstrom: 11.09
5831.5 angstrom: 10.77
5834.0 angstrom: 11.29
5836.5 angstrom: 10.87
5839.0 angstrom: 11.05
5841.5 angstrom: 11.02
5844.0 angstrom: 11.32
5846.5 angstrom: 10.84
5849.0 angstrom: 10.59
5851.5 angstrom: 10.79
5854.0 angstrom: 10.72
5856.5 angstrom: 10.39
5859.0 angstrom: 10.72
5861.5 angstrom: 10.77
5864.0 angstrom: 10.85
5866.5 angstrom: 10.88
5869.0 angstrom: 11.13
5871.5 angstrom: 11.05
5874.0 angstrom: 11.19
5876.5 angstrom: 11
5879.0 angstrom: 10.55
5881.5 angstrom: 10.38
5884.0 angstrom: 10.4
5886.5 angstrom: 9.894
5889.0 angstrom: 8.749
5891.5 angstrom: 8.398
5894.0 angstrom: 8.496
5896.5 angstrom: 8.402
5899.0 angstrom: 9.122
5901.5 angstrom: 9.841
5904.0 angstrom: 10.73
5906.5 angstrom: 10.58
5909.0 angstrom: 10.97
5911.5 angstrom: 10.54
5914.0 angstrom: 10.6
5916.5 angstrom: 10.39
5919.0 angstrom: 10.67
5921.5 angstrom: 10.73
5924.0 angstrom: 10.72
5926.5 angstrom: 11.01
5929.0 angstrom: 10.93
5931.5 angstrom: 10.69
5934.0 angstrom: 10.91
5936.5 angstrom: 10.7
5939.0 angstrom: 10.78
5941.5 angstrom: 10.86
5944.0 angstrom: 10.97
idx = 1.4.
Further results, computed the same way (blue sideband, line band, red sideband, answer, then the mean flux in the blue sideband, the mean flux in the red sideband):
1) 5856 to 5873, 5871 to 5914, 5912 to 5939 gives 3.11 angstrom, 10.9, 10.7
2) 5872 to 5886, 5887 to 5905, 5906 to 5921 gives 2.60 angstrom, 10.7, 10.6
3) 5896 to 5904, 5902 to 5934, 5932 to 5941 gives -1.91 angstrom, 9.44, 10.8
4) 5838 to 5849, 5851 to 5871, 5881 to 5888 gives -0.29 angstrom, 11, 10.2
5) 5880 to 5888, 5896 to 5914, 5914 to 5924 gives 0.54 angstrom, 10.2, 10.6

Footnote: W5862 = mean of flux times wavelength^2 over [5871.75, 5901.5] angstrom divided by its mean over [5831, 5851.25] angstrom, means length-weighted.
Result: 0.90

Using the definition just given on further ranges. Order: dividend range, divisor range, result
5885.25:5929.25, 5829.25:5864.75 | 0.94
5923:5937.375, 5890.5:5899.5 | 1.28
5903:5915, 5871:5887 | 1.01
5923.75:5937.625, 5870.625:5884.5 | 1.02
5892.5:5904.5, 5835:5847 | 0.85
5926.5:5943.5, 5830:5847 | 1.01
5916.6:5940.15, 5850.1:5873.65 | 1.02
